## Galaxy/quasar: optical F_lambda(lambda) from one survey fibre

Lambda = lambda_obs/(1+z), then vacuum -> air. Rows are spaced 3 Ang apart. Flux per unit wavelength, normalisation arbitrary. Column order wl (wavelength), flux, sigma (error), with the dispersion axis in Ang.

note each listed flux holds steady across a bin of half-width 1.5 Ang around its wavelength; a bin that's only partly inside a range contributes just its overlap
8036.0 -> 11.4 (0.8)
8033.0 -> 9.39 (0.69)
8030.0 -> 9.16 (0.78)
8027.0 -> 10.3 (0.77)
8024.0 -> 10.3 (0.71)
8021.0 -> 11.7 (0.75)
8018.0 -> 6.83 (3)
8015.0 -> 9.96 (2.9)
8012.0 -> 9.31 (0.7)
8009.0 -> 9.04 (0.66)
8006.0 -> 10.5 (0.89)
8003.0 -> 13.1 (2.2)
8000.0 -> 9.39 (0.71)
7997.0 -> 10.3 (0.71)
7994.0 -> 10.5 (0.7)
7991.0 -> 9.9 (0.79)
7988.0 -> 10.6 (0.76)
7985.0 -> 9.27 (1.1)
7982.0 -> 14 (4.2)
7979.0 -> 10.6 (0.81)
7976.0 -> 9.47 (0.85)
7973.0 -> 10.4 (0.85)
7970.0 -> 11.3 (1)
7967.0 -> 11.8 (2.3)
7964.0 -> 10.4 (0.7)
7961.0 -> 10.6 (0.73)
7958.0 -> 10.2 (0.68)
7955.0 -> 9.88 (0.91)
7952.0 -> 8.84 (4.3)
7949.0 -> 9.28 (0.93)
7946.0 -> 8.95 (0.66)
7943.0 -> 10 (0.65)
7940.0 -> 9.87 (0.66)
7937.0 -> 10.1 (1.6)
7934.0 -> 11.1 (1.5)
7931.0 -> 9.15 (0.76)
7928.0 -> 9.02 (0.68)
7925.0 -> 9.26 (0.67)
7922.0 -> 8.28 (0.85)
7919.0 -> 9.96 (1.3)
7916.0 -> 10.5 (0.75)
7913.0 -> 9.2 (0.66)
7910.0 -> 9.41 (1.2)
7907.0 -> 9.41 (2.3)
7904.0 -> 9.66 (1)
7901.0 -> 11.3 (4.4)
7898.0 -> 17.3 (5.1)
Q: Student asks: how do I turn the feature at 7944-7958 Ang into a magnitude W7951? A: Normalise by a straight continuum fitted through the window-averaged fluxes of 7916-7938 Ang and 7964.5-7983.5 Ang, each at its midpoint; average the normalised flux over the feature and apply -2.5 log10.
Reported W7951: 0.117 mag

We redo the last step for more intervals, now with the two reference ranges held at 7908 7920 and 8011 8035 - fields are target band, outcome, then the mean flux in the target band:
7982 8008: -0.10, 10.6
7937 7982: -0.06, 10.2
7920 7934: 0.06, 9.2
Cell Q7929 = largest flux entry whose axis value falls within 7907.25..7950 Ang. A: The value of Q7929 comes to 11.1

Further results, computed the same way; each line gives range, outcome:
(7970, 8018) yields 14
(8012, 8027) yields 11.7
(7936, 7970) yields 11.8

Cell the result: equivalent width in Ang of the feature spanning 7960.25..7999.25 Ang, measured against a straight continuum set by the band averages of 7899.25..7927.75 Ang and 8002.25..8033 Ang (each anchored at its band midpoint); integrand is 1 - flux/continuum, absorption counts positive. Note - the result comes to -3.3 Ang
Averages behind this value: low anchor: 9.7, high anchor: 9.91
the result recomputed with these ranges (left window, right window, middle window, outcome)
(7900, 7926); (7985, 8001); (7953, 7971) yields -1.3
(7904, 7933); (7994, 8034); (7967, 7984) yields -2.5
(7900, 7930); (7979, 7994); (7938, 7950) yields 0.6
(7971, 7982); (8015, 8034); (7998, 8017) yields -0.2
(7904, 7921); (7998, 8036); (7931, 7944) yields -0.6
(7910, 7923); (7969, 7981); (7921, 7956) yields 1.5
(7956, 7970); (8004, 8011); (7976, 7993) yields -0.6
